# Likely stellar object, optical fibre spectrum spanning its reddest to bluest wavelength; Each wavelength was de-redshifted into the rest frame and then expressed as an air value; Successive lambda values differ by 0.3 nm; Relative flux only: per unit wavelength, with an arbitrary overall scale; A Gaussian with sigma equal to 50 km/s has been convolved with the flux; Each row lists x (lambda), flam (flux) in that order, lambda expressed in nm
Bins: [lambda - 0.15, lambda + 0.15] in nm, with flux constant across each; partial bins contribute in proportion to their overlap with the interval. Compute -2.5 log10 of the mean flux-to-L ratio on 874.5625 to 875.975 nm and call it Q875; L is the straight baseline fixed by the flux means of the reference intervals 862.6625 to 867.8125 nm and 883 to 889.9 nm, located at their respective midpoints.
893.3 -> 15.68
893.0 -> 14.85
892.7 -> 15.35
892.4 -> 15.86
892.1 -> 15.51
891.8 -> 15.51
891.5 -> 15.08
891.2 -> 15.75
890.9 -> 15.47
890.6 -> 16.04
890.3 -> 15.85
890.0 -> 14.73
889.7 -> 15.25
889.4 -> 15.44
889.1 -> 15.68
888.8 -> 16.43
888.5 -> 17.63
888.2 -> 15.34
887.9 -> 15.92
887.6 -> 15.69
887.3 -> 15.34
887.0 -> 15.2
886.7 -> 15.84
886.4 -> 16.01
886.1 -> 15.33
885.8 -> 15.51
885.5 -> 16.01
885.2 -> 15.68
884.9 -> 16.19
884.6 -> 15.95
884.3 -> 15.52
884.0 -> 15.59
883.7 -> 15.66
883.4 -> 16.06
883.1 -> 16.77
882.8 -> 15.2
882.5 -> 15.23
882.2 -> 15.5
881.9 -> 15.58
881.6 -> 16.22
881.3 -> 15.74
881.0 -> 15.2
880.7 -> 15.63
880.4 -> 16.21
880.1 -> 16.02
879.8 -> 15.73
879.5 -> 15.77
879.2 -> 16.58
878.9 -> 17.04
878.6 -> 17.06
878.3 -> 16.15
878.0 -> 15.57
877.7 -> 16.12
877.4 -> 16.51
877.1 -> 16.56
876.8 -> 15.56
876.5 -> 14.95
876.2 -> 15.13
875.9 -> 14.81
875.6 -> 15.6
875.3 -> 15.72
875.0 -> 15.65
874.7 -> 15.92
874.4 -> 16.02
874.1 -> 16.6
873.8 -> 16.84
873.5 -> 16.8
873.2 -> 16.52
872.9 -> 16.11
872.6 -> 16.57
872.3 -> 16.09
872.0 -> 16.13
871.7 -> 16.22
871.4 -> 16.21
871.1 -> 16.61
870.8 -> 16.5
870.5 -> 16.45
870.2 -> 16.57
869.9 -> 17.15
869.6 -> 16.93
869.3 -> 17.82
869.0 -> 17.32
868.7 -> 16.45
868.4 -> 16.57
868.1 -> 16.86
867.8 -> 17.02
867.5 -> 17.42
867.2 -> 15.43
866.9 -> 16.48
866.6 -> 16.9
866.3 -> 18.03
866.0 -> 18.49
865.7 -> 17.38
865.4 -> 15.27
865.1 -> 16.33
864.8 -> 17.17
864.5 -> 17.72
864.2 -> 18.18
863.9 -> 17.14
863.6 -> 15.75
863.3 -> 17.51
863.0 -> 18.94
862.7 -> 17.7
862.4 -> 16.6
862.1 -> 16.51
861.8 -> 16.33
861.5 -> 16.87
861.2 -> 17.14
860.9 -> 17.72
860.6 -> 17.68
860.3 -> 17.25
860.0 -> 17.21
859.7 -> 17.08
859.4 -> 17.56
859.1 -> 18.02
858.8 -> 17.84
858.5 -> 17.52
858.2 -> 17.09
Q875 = 0.06 mag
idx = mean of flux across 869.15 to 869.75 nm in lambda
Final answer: 17.4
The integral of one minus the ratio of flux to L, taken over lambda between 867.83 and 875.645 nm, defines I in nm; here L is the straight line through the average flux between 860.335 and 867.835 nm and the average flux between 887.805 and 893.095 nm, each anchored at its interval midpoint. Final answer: 0.09 nm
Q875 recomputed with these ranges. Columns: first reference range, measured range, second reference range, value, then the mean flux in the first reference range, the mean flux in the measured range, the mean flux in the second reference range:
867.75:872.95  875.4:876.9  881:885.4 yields 0.07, 16.6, 15.2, 15.8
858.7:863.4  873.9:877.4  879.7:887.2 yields 0.04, 17.4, 15.7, 15.7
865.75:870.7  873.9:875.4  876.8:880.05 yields 0.03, 17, 16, 16.3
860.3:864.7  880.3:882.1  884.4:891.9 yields 0.03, 17.3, 15.7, 15.7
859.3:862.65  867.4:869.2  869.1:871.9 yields -0.01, 17.1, 17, 16.7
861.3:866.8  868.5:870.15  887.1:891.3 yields -0.01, 17.2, 17.1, 15.7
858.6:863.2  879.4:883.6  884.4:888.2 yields 0.02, 17.4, 15.8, 15.7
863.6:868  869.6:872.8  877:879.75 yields 0.02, 17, 16.5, 16.3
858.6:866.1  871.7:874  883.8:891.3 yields 0.01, 17.2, 16.4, 15.7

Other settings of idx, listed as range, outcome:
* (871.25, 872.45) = 16.2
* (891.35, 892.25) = 15.4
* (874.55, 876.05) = 15.5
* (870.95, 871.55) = 16.4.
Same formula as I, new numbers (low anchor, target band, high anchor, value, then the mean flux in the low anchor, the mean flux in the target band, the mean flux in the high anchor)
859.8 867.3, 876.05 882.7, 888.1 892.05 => 0.151 nm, 17.1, 15.9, 15.7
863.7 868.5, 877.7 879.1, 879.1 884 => -0.033 nm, 17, 16.4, 15.8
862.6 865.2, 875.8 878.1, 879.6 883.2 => 0.069 nm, 17.4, 15.7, 15.7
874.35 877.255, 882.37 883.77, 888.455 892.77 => -0.016 nm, 15.6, 15.8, 15.7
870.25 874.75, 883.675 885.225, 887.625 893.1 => 0.012 nm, 16.4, 15.8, 15.7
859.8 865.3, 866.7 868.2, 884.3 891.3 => 0.024 nm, 17.2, 16.6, 15.7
